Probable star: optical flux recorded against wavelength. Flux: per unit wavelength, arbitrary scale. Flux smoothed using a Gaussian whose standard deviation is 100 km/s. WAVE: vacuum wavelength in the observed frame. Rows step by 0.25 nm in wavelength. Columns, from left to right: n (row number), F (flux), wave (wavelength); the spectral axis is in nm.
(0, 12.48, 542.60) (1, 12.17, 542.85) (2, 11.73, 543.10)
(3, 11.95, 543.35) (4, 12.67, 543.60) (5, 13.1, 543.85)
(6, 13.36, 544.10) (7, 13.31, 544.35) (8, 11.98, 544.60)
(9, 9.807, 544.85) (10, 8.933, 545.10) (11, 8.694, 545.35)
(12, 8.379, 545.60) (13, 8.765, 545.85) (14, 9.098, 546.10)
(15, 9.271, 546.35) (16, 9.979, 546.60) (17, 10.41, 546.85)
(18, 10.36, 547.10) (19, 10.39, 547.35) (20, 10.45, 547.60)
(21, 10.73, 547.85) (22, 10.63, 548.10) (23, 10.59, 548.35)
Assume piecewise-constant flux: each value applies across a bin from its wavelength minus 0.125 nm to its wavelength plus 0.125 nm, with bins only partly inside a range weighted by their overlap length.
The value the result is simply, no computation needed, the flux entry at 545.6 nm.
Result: 8.379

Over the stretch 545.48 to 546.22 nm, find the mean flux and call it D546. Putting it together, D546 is 8.75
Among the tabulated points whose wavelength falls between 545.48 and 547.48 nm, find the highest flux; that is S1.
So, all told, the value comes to 10.41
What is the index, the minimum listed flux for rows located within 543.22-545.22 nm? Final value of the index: 8.933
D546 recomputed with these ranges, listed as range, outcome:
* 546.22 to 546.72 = 9.62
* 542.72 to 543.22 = 12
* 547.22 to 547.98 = 10.5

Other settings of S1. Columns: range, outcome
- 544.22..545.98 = 13.31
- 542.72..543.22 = 12.17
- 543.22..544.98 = 13.36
